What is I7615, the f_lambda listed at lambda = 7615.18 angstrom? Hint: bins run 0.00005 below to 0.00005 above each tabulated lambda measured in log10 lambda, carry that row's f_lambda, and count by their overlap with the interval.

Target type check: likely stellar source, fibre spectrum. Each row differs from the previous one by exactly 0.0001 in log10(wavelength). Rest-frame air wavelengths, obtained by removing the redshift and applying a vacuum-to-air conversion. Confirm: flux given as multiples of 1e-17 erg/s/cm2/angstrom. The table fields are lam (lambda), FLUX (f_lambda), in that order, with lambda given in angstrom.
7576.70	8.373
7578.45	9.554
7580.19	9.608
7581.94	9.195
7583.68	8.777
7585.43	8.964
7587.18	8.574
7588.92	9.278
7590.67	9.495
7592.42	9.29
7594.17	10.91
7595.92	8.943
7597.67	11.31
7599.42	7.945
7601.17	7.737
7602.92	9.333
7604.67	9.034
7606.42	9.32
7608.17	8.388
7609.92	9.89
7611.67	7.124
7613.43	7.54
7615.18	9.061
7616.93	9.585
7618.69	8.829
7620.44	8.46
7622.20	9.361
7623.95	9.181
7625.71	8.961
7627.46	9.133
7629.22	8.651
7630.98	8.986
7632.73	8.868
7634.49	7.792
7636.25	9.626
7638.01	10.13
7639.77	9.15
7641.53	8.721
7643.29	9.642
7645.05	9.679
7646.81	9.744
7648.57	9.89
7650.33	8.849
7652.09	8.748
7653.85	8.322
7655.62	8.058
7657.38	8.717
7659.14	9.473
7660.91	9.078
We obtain 9.061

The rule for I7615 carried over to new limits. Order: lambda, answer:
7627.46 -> 9.133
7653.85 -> 8.322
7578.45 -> 9.554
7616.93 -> 9.585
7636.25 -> 9.626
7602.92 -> 9.333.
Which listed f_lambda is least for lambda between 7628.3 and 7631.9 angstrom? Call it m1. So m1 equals 8.651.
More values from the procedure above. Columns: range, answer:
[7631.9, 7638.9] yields 7.792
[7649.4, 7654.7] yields 8.322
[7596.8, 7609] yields 7.737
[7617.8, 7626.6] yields 8.46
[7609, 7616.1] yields 7.124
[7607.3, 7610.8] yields 8.388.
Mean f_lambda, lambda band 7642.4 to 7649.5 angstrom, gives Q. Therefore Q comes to 9.73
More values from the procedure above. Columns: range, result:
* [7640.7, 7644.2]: 9.19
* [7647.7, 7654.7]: 8.96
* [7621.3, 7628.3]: 9.16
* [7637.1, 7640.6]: 9.64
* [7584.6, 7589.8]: 8.94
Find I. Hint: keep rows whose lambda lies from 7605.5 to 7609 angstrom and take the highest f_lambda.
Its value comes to 9.32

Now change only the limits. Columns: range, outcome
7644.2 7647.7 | 9.744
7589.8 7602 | 11.31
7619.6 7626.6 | 9.361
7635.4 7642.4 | 10.13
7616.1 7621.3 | 9.585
